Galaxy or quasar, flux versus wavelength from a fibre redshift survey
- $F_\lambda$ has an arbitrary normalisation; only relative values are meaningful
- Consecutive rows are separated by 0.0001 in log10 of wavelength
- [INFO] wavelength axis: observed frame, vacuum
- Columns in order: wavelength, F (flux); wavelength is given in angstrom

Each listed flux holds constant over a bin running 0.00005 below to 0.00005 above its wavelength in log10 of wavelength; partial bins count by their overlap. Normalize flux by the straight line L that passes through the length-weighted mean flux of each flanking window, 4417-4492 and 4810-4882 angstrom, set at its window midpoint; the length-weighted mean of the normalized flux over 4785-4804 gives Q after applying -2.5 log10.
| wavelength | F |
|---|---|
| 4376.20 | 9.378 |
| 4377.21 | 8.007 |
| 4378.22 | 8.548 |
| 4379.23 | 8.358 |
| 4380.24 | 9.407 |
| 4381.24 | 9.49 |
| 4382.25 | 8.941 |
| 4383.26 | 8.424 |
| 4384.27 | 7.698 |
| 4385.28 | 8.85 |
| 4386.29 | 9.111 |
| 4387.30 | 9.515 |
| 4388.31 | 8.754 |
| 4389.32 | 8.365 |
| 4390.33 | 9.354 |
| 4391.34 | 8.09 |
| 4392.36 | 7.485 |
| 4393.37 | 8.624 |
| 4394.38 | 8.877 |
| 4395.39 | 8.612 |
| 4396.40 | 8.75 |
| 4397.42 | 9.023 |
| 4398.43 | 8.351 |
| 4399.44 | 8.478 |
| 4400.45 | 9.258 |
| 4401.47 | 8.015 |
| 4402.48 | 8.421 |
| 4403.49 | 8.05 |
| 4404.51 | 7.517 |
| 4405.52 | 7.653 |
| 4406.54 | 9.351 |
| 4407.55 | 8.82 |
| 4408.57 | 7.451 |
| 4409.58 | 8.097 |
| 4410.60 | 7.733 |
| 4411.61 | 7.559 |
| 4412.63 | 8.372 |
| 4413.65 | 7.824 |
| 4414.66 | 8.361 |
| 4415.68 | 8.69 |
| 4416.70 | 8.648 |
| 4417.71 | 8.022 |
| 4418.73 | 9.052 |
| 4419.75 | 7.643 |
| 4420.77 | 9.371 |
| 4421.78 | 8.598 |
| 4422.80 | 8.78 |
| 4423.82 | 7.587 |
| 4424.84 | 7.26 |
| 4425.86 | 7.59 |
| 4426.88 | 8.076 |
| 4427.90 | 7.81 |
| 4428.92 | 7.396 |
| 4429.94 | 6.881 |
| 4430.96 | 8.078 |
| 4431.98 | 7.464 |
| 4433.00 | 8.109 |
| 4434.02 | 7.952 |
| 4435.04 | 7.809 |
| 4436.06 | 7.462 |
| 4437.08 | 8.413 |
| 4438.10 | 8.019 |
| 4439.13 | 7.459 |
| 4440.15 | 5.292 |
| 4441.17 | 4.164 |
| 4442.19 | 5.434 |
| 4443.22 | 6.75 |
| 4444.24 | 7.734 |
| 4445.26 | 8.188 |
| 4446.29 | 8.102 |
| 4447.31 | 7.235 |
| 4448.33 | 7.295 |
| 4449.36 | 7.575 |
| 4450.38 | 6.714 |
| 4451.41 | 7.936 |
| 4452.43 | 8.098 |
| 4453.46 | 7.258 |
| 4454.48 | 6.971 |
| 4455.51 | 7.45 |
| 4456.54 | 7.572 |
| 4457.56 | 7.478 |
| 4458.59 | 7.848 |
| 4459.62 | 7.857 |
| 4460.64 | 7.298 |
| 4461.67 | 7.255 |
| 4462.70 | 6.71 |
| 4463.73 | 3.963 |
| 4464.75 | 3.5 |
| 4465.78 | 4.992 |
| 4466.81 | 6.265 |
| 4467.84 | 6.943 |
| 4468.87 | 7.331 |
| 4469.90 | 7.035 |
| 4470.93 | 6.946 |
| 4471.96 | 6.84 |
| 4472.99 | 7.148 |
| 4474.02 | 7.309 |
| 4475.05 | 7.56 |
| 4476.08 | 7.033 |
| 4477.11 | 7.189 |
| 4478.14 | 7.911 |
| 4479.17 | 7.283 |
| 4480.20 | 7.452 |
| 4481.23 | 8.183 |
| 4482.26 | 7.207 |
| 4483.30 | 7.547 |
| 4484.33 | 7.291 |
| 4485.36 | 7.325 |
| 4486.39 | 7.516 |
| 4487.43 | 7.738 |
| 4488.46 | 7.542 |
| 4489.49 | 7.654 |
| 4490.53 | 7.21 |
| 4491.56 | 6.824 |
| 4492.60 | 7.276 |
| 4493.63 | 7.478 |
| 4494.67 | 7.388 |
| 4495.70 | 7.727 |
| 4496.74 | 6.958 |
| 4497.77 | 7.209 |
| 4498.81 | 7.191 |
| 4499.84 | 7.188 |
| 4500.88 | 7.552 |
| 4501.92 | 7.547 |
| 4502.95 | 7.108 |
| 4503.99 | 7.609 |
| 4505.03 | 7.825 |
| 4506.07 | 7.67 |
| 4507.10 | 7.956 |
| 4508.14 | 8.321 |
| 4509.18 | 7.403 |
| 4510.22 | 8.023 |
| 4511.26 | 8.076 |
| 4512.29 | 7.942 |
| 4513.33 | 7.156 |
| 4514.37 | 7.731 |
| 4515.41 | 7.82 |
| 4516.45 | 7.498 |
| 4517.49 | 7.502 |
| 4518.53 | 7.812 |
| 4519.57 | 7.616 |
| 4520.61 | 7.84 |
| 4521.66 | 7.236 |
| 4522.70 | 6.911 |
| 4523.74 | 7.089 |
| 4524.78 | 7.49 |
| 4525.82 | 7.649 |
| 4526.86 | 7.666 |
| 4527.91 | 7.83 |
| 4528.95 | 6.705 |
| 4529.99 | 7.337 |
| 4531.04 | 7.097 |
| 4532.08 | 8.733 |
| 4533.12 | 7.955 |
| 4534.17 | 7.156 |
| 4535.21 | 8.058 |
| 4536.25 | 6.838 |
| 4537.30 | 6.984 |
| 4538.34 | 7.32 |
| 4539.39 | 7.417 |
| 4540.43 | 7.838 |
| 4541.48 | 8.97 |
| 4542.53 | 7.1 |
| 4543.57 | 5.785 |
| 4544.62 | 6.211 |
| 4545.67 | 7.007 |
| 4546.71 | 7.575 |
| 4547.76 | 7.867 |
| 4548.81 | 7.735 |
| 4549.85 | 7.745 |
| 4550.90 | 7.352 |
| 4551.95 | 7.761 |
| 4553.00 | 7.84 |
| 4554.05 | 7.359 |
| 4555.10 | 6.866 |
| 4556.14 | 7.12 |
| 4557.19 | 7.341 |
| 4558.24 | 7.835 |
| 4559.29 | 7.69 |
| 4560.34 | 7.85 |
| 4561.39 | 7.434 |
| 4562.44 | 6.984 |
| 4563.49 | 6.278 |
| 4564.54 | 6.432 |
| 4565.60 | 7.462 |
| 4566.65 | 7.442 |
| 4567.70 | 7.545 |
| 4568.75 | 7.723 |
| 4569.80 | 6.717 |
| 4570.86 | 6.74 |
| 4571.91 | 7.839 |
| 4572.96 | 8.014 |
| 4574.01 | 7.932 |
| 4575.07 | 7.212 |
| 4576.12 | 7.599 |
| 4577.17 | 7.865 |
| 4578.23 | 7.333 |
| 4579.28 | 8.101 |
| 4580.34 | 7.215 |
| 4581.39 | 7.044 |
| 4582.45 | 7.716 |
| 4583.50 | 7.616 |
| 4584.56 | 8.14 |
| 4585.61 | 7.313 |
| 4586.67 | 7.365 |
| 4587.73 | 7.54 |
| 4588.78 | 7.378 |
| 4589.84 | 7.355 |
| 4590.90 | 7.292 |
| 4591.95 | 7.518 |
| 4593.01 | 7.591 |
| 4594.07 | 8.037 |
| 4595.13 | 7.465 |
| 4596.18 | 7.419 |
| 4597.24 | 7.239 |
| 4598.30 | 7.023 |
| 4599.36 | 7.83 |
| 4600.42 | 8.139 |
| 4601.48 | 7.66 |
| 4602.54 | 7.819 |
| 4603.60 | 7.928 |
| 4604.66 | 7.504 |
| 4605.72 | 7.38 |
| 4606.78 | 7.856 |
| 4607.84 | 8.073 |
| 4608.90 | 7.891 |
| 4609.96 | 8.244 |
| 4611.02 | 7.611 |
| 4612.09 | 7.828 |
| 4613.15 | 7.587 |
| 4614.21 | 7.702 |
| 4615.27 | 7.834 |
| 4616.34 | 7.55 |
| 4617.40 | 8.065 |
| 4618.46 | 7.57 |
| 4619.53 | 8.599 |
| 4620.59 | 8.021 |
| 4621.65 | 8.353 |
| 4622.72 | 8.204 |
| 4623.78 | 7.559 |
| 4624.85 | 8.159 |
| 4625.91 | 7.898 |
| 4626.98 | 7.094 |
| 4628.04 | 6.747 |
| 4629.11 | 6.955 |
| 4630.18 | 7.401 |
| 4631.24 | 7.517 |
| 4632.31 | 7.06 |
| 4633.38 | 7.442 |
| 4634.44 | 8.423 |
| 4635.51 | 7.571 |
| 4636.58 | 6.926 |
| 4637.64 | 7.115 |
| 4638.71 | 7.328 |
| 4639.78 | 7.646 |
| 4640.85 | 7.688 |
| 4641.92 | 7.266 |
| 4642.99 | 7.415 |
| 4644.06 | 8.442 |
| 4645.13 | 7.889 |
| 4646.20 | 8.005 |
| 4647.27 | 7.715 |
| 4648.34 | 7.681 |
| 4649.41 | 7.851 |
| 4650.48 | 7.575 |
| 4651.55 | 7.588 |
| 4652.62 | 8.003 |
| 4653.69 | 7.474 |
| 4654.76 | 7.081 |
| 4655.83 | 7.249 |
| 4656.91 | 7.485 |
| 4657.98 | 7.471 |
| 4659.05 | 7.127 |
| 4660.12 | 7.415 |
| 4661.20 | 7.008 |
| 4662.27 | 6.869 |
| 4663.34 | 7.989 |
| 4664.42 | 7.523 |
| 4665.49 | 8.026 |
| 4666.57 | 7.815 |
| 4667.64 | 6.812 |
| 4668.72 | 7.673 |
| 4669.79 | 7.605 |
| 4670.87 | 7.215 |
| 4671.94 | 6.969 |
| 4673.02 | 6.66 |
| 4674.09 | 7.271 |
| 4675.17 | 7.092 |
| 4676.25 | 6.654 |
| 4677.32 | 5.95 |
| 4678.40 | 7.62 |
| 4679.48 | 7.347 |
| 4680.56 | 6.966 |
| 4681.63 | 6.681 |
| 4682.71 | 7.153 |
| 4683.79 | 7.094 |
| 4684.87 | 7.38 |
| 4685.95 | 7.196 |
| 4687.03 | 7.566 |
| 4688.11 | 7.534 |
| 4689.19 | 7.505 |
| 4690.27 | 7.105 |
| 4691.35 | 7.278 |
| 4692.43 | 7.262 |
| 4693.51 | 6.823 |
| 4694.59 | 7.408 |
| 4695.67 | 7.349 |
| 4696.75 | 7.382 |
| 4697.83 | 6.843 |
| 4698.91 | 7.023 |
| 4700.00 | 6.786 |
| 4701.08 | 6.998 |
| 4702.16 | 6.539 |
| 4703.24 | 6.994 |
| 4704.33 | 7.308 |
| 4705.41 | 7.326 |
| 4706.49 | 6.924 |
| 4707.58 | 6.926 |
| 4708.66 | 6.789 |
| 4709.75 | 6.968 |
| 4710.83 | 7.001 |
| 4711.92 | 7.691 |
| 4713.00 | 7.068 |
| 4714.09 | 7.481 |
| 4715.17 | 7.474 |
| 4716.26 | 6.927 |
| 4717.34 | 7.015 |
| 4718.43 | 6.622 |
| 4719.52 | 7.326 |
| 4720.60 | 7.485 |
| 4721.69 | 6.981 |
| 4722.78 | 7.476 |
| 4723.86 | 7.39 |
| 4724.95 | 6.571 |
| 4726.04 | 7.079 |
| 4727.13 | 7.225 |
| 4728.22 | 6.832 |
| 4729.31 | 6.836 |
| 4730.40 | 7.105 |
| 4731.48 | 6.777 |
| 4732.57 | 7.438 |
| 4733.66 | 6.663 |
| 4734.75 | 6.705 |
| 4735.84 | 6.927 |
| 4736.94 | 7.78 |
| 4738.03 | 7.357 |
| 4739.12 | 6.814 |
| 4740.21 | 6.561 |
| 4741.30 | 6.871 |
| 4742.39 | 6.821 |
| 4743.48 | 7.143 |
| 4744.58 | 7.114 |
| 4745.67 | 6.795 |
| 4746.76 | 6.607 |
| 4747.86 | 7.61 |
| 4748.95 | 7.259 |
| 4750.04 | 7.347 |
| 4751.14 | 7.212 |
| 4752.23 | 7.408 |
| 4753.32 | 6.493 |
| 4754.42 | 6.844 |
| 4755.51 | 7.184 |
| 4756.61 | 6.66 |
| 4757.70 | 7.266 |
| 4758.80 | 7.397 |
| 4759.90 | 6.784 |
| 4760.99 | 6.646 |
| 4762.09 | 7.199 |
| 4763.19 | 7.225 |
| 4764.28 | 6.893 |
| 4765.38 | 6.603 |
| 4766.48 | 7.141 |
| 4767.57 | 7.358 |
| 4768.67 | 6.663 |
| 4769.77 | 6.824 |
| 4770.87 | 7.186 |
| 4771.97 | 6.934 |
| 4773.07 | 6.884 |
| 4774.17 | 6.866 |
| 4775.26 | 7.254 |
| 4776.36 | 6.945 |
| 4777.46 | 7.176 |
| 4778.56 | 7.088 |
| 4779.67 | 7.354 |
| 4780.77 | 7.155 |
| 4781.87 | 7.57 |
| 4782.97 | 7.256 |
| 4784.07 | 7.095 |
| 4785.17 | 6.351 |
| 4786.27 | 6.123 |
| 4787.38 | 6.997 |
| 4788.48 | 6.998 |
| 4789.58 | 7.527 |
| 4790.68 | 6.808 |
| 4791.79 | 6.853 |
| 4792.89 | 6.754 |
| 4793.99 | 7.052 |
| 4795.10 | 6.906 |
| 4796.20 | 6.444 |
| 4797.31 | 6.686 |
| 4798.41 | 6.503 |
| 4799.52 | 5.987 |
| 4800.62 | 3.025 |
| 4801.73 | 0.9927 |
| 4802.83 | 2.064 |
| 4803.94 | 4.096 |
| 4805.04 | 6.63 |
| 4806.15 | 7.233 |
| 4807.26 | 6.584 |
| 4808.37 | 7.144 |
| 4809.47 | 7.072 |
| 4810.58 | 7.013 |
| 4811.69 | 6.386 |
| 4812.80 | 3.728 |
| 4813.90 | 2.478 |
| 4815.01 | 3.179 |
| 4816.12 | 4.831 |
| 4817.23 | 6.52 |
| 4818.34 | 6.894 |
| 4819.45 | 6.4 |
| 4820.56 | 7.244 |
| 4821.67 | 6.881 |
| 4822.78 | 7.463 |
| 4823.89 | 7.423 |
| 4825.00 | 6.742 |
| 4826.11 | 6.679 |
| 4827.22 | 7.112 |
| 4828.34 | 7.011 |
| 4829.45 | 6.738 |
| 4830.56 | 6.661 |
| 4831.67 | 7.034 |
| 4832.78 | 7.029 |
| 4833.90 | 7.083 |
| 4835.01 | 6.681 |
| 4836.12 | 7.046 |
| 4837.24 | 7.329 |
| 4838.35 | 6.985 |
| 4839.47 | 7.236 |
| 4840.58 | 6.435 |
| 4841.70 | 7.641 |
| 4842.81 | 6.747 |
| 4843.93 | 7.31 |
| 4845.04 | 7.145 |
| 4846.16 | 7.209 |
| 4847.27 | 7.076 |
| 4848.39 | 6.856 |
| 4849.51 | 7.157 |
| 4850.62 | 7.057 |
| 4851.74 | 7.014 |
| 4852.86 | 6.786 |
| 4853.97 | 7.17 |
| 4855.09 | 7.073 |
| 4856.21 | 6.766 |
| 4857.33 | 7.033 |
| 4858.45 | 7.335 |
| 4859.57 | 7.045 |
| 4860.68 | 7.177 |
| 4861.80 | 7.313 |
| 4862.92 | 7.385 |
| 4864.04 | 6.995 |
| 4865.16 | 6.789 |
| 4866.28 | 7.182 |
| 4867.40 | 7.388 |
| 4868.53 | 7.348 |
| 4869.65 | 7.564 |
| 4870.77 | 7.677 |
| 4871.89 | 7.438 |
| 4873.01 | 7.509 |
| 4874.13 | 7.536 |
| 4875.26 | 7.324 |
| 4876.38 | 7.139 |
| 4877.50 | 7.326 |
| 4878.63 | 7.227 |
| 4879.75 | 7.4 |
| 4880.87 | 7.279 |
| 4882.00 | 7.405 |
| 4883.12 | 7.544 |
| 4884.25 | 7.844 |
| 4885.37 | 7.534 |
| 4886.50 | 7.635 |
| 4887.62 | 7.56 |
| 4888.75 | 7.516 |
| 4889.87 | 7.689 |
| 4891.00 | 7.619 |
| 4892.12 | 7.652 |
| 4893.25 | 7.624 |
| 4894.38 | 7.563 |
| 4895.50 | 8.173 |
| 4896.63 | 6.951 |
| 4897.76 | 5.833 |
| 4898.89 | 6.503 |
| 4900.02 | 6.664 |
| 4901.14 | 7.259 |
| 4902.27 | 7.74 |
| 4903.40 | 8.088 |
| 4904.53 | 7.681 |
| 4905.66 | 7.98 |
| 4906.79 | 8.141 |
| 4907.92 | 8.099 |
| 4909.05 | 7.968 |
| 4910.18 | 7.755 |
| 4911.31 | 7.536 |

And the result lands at 0.19 mag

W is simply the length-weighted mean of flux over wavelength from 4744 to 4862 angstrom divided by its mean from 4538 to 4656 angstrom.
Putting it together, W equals 0.9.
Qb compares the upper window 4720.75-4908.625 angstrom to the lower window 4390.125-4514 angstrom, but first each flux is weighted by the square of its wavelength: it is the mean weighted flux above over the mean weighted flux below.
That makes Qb 1.1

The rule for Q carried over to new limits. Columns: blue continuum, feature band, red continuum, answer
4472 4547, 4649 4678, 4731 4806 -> -0.046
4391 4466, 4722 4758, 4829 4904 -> 0.049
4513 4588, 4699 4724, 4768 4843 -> -0.043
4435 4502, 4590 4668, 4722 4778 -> -0.081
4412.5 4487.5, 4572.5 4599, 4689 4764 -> -0.045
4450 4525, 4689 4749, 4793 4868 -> -0.049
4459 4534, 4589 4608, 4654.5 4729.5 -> -0.054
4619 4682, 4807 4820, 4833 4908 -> 0.280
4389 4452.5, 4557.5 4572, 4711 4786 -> 0.040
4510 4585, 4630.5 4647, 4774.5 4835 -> -0.076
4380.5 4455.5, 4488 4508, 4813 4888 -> 0.054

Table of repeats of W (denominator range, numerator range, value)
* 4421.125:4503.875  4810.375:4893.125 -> 0.96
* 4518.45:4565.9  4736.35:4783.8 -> 0.96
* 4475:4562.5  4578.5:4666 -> 1.02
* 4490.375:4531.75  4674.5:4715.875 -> 0.95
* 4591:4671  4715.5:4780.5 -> 0.92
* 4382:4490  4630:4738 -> 0.94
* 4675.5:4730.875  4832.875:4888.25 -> 1.02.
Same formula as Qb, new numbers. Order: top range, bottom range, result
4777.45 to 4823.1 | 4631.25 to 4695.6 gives 0.88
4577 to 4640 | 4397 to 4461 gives 1.06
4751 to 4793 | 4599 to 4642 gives 0.97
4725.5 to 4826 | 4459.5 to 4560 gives 1.01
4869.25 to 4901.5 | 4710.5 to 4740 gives 1.11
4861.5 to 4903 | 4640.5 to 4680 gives 1.09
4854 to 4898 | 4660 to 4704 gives 1.11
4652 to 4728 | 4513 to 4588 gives 1.03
